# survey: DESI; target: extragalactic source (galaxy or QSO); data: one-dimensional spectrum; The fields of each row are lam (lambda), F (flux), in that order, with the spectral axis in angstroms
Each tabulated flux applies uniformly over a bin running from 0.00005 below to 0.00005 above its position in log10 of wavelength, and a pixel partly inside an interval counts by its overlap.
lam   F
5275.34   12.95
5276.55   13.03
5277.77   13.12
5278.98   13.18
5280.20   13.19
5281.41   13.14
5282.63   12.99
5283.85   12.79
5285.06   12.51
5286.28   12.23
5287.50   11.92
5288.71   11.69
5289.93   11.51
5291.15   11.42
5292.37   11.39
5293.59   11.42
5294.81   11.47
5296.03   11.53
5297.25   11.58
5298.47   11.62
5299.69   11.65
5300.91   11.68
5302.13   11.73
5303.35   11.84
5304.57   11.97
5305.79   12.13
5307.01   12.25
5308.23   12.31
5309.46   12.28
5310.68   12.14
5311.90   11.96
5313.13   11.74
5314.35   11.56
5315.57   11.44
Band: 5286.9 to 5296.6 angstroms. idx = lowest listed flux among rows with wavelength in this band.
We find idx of 11.39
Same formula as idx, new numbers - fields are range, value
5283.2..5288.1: 11.92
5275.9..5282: 13.03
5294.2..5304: 11.47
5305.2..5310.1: 12.13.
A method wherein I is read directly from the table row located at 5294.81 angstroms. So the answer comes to 11.47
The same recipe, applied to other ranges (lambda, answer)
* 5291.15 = 11.42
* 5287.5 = 11.92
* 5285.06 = 12.51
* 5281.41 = 13.14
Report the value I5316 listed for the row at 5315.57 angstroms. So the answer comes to 11.44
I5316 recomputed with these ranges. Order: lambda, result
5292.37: 11.39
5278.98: 13.18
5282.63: 12.99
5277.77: 13.12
